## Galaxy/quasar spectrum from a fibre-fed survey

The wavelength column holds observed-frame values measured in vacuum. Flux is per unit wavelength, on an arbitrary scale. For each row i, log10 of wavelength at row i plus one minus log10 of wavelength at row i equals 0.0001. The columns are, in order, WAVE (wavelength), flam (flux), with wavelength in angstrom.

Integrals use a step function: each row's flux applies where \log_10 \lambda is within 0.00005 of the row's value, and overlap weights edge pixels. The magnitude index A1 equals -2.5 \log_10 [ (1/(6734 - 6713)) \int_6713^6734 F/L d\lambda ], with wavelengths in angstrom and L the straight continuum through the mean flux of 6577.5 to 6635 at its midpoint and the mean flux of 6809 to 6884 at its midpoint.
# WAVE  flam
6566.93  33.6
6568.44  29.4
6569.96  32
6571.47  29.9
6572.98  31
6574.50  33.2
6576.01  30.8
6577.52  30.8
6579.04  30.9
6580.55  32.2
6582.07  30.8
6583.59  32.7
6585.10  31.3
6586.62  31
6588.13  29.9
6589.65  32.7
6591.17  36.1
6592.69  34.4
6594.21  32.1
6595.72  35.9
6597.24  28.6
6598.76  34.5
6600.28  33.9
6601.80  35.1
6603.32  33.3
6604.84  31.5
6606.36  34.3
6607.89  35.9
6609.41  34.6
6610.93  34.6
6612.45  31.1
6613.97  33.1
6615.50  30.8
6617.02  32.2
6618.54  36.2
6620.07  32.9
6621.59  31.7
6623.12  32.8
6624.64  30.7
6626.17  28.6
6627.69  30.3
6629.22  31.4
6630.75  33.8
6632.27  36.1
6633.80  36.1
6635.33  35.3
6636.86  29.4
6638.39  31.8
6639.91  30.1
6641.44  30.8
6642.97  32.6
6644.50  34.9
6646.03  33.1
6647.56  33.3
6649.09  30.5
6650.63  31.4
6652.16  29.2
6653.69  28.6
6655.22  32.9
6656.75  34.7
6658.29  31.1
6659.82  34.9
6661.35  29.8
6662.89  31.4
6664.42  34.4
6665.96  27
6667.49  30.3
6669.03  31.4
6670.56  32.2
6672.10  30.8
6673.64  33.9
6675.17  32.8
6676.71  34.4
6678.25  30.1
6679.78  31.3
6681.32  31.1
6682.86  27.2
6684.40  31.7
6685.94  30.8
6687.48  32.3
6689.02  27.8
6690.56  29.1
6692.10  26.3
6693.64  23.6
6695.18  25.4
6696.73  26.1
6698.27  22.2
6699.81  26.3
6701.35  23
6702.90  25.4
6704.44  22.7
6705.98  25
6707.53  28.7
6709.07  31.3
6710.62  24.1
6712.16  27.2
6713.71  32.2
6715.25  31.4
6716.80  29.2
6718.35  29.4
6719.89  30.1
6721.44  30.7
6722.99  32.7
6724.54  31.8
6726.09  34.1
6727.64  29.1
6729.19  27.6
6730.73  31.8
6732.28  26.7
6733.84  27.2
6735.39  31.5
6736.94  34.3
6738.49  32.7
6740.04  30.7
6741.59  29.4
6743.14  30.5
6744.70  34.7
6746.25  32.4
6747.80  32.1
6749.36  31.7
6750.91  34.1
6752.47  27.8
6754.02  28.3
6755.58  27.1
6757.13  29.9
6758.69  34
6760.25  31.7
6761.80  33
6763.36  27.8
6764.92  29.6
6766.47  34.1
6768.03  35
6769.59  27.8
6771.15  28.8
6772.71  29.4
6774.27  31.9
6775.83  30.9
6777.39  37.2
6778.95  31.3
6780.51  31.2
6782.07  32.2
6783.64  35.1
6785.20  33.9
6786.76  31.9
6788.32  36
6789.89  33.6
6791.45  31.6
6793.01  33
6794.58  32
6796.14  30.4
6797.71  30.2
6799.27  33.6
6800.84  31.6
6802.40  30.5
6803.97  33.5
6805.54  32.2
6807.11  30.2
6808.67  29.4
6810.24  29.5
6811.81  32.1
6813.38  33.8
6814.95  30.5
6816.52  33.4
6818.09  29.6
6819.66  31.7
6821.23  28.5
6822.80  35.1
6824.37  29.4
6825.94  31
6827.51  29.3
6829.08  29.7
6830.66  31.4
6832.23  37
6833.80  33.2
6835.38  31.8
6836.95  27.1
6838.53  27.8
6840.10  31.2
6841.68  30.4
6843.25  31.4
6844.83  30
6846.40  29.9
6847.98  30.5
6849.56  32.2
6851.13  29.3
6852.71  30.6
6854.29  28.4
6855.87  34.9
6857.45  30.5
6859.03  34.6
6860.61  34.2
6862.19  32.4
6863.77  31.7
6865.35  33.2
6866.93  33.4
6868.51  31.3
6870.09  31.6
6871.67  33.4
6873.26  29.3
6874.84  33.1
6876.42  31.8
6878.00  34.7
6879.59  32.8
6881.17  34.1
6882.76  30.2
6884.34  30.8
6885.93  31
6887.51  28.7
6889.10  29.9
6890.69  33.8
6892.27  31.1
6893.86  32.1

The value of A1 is 0.06 mag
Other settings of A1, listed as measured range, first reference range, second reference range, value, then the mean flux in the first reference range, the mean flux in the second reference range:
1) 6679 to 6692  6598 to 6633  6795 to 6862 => 0.09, 33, 31.2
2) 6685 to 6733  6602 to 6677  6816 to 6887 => 0.14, 32.4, 31.5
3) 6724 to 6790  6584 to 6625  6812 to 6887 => 0.02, 33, 31.6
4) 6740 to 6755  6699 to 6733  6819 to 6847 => -0.07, 28.7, 30.9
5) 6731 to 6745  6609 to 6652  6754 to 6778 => 0.02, 32.4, 31.1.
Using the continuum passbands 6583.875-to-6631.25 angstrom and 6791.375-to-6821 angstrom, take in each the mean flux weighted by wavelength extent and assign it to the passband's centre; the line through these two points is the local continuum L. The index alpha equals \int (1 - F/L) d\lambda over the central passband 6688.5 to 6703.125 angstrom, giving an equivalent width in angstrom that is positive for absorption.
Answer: 3.0 angstrom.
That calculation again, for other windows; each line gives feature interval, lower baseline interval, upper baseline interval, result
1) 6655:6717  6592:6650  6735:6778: 5.4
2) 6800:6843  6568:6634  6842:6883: 1.2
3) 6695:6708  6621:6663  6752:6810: 2.8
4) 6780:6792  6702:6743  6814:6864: -1.1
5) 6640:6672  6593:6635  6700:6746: 0.0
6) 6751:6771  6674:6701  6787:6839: -0.1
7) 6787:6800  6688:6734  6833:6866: -1.1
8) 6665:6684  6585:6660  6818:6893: 0.8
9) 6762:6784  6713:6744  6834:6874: -0.5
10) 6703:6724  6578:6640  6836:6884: 2.3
